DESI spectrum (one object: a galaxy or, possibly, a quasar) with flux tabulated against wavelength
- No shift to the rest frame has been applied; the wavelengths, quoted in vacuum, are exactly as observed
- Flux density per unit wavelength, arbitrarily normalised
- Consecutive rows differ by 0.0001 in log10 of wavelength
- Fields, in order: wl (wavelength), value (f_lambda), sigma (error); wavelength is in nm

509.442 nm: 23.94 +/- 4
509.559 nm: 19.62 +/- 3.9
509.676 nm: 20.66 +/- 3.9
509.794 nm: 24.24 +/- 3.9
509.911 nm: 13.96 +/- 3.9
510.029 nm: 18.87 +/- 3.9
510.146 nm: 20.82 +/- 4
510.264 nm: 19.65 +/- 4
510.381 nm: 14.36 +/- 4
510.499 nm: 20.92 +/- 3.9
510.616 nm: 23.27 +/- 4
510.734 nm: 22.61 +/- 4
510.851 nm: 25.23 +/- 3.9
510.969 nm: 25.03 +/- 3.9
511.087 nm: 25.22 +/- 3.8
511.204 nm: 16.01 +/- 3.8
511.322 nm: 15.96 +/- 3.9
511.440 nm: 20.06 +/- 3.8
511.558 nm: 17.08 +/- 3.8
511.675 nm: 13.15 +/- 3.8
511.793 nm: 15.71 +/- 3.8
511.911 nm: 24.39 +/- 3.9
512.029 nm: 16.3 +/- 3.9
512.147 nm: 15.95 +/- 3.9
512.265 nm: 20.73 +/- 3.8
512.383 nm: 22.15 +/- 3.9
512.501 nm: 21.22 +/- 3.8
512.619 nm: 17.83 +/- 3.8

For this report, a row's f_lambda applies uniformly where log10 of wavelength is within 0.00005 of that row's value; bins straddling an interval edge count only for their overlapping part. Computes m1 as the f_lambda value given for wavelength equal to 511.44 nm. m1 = 20.06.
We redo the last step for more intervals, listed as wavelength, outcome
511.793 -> 15.71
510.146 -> 20.82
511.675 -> 13.15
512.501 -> 21.22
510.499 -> 20.92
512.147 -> 15.95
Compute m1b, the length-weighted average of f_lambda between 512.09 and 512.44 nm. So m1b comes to 19.6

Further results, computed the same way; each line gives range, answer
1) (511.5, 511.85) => 15.3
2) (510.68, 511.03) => 24.3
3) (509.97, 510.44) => 18.4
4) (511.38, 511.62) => 18.5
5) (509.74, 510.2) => 19.4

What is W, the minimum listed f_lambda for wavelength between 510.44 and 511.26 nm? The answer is 16.01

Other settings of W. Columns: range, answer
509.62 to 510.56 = 13.96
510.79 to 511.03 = 25.03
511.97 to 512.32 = 15.95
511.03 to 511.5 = 15.96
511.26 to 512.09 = 13.15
